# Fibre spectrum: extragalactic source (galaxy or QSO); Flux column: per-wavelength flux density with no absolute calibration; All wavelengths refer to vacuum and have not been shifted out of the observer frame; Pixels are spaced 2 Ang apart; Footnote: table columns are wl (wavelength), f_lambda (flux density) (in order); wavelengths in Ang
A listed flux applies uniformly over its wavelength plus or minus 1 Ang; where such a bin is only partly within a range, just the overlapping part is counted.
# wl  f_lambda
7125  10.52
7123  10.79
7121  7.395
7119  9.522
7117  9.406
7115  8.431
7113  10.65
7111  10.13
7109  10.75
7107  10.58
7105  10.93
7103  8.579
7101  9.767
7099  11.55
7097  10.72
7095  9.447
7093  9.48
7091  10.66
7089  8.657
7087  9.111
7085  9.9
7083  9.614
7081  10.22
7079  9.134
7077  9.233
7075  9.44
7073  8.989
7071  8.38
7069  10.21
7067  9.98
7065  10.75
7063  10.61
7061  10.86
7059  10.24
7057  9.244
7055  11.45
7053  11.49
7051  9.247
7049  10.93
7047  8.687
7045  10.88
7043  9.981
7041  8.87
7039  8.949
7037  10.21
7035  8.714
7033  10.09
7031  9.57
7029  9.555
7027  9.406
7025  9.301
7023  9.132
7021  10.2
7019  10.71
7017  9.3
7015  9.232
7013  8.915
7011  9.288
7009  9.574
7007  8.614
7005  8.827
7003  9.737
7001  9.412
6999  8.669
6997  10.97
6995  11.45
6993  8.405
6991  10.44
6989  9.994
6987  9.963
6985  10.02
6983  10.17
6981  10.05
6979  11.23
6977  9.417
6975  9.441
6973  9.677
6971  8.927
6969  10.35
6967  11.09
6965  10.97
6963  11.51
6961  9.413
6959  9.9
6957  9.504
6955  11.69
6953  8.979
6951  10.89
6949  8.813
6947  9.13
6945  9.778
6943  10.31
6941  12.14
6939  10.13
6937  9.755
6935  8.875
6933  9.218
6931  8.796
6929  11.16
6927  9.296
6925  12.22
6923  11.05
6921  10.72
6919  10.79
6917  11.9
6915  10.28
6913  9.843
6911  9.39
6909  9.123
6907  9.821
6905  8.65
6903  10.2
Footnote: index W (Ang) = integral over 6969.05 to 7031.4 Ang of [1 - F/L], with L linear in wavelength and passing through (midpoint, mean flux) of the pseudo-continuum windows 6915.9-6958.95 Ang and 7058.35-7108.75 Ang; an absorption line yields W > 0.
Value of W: 2.56 Ang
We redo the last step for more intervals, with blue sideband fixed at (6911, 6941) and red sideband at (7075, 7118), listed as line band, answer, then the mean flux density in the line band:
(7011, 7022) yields 0.47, 9.64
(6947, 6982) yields 0.45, 10.1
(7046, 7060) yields -0.31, 10.2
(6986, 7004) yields 0.42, 9.89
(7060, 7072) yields -0.24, 10.1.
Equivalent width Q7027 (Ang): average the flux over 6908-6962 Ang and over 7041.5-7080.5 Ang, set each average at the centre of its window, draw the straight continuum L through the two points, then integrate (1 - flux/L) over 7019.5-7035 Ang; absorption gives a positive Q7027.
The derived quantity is 0.66 Ang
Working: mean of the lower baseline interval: 10.1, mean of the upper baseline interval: 9.97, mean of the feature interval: 9.59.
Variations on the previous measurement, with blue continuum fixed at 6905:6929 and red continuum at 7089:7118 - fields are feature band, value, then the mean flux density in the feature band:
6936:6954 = 0.56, 9.99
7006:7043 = 2.66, 9.44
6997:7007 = 0.90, 9.29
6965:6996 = 0.53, 10.1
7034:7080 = 1.20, 9.85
